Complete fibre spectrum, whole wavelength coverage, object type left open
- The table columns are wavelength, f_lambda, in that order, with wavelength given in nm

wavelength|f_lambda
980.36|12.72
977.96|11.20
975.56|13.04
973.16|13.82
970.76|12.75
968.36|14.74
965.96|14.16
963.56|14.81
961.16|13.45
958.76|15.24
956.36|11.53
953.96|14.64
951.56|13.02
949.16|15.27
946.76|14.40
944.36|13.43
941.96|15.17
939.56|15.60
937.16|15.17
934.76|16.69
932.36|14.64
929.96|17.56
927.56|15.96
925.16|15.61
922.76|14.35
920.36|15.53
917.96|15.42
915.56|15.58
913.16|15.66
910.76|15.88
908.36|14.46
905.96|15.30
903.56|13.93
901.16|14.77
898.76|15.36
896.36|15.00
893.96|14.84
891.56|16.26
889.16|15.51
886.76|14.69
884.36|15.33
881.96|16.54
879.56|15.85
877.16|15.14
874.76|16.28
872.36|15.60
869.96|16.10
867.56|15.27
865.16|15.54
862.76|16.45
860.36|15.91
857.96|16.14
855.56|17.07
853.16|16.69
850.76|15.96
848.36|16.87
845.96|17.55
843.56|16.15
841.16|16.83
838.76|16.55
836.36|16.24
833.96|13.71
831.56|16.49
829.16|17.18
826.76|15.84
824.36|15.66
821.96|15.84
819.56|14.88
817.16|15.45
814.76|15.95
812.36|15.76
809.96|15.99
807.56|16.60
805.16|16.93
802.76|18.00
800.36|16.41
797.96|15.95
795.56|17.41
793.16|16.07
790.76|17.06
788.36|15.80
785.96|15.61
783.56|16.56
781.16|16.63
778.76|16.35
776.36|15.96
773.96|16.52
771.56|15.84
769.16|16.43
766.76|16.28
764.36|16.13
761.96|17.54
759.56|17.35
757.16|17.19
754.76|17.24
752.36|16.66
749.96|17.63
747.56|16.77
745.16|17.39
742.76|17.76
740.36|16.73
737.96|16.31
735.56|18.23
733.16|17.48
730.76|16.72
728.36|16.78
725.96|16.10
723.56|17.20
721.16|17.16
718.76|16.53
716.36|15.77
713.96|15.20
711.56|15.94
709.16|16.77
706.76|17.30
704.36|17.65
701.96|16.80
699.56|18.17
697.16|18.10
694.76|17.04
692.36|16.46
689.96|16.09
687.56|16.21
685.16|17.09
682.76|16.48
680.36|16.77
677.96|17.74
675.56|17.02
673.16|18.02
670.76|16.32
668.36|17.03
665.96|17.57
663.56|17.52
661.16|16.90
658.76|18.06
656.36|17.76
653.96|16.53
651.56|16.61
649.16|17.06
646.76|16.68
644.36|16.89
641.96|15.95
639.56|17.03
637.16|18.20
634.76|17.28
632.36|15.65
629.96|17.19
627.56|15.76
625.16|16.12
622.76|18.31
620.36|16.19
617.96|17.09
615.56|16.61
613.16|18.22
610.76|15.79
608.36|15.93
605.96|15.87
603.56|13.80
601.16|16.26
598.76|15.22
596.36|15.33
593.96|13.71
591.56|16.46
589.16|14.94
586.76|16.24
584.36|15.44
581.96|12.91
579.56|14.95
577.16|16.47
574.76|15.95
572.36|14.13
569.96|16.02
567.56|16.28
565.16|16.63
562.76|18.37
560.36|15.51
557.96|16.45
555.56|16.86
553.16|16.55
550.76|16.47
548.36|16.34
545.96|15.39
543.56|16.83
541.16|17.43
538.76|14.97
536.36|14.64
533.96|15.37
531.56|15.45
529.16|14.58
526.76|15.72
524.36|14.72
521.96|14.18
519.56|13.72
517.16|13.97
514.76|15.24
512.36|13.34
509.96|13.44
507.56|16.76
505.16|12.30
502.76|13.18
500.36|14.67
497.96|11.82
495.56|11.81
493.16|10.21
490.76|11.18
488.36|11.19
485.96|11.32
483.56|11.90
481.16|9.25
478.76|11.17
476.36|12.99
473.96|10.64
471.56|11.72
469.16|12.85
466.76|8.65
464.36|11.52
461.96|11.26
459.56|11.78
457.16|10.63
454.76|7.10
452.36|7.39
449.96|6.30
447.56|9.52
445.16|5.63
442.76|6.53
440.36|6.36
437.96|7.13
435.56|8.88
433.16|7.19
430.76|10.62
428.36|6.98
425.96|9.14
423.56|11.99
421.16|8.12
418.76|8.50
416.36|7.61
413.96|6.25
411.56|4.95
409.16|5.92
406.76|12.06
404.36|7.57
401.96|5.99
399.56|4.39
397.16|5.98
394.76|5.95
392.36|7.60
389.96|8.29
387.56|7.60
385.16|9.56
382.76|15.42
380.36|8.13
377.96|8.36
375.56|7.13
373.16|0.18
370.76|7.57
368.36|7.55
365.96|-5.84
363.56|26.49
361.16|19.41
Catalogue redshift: 0.147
